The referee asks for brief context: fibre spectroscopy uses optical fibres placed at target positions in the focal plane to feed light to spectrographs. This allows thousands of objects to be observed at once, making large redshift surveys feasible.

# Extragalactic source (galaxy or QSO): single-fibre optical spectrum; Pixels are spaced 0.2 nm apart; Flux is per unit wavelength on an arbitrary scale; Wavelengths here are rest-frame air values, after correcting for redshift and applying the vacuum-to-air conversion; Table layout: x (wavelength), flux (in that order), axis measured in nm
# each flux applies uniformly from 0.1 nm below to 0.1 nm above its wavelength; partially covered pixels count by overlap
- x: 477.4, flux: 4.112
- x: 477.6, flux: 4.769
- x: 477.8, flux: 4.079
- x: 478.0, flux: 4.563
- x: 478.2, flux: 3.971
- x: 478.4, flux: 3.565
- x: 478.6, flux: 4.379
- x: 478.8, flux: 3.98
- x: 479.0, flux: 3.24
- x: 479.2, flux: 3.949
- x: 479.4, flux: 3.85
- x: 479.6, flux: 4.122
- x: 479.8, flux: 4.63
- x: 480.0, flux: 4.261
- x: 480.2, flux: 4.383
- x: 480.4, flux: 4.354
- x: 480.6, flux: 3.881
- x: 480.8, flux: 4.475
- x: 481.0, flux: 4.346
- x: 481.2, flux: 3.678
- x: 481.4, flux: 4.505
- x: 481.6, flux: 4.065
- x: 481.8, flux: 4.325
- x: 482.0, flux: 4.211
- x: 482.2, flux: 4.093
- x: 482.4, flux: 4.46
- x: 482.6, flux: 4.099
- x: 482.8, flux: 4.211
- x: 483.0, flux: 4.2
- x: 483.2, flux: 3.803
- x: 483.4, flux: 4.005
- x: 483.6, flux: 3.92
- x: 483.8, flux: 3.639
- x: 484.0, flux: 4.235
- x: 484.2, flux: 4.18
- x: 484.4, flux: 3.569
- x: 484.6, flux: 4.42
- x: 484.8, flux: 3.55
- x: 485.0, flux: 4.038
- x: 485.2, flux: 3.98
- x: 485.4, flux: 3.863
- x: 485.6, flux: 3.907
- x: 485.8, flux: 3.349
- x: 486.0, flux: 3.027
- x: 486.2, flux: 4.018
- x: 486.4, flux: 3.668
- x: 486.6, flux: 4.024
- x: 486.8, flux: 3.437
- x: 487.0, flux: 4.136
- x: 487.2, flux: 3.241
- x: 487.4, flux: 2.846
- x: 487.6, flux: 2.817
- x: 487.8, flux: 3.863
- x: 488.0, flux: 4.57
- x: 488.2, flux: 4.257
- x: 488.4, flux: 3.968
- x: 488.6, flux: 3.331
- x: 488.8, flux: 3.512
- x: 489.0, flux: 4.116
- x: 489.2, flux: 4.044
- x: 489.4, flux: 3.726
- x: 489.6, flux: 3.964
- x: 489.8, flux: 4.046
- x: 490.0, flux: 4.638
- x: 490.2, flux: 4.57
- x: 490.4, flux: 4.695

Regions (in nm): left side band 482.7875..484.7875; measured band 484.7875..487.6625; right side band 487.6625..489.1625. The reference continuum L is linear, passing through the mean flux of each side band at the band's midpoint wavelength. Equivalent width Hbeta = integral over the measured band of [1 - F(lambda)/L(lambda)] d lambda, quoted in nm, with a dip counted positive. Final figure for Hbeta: 0.25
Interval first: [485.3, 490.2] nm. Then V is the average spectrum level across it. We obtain 3.78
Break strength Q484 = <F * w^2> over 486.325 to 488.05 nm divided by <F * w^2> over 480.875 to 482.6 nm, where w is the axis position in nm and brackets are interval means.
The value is 0.9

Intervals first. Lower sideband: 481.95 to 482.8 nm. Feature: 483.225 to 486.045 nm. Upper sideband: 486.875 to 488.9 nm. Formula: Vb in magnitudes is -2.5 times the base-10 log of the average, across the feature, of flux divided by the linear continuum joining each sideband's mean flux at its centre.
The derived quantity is 0.038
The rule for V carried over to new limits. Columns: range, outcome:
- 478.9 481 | 4.13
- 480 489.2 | 3.93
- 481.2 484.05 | 4.11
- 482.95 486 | 3.88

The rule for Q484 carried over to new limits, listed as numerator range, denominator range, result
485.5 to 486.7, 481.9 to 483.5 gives 0.90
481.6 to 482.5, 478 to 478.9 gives 1.07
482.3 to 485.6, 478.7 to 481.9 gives 0.99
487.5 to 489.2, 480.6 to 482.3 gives 0.94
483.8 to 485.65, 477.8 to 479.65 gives 1.02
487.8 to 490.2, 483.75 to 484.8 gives 1.03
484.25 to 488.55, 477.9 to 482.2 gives 0.93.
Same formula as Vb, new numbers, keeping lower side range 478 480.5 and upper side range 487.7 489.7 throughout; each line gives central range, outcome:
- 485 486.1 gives 0.091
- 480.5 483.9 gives -0.021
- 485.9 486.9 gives 0.096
